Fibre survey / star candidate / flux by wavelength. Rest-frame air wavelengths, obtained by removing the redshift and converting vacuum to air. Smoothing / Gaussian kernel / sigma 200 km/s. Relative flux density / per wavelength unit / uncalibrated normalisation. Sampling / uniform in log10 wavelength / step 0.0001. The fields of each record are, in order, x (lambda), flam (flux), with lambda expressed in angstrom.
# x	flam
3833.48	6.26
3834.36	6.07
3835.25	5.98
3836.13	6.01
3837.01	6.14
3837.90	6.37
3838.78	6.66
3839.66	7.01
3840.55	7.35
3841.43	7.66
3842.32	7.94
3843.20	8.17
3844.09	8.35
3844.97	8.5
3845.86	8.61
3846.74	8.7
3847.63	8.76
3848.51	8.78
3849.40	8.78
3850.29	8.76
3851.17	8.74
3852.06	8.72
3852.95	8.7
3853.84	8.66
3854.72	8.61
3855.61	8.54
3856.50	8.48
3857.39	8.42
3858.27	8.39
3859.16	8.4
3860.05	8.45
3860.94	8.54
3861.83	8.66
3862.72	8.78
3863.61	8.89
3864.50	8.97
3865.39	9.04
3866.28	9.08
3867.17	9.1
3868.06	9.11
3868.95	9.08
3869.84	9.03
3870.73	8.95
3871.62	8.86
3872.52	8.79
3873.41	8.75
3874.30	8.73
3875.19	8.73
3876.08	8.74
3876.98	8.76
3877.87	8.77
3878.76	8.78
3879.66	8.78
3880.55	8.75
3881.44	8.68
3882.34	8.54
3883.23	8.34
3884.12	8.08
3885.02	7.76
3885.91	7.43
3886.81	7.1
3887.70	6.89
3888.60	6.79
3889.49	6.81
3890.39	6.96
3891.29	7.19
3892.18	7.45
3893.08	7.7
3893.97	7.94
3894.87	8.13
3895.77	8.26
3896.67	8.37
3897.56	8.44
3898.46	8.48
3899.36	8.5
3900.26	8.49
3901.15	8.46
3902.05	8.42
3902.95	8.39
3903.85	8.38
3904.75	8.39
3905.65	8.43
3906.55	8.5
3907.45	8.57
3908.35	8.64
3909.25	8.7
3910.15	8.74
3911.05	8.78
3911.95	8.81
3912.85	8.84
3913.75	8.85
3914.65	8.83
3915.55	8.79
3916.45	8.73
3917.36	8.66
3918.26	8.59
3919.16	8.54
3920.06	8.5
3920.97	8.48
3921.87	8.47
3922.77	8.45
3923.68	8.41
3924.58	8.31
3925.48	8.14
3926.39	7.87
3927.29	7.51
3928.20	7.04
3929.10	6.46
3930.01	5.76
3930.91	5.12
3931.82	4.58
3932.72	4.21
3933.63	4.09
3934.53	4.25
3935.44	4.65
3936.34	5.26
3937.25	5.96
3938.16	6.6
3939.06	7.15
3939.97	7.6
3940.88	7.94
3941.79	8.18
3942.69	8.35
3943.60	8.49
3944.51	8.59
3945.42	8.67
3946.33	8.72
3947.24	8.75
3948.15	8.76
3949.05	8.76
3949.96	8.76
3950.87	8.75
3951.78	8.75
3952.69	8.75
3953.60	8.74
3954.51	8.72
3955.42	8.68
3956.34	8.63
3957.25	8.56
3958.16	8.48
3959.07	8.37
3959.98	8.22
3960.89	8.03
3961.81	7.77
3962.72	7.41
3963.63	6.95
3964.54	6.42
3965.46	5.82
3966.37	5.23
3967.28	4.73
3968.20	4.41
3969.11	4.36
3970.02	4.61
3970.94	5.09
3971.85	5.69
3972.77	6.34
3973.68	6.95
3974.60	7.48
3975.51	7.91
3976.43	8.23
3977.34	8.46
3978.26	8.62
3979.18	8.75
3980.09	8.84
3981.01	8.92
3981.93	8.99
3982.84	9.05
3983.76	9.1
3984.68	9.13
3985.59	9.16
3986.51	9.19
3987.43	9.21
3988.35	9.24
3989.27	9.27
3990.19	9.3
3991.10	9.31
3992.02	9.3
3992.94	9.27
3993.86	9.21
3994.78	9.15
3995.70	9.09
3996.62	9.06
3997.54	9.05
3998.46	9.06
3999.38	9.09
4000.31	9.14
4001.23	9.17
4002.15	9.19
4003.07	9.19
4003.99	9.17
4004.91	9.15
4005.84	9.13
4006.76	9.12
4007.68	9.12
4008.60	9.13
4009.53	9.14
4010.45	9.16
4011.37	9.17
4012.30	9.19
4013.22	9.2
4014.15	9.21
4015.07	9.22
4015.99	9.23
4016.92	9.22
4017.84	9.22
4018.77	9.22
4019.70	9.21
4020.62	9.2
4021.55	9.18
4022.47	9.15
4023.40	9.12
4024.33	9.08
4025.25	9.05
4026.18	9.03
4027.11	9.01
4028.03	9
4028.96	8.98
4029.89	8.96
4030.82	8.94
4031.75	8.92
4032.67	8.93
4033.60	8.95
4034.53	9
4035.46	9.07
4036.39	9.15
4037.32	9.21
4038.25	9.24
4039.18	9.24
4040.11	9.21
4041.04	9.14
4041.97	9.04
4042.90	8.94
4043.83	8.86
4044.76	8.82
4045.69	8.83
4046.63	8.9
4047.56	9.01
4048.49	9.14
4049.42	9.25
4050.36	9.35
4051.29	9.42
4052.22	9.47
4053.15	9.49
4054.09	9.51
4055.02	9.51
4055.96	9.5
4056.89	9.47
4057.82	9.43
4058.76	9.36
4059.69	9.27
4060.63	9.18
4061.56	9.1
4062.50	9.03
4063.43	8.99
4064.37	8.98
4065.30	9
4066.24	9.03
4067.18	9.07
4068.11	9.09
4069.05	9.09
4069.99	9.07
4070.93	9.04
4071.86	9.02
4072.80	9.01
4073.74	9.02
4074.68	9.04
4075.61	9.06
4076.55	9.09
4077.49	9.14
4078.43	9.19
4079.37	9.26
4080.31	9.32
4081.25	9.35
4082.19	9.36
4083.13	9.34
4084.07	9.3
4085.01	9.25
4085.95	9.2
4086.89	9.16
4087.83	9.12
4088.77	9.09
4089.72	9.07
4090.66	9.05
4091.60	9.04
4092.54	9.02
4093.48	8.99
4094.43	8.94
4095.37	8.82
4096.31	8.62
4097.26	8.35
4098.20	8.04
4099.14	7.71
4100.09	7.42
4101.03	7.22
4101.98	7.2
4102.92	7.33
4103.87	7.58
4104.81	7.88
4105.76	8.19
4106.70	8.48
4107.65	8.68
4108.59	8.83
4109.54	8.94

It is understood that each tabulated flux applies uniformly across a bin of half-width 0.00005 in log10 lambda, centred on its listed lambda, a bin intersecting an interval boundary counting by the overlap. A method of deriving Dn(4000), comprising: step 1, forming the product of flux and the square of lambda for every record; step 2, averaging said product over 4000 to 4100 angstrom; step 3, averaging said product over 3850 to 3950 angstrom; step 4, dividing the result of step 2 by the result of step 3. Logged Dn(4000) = 1.21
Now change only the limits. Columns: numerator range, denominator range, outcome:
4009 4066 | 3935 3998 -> 1.19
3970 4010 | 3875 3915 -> 1.10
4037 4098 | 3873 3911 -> 1.21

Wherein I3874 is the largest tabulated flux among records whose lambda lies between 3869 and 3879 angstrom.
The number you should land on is 9.03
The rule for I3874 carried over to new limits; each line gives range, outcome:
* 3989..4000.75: 9.31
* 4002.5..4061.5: 9.51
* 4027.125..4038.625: 9.24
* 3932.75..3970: 8.76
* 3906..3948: 8.85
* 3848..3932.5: 9.11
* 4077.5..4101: 9.36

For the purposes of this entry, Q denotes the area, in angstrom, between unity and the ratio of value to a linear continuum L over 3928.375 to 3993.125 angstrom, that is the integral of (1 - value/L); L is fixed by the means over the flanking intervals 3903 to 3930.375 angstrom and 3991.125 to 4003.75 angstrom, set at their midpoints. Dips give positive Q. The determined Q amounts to 9.1 angstrom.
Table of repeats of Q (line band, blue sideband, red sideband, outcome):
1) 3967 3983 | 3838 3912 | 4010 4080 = 3.18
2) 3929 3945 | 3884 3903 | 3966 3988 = 2.78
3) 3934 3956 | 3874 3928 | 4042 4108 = 1.64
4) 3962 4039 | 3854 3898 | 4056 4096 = 2.80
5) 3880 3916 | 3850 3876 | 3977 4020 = 2.69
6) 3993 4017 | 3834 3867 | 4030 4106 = -1.20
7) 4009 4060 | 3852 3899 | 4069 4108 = -3.02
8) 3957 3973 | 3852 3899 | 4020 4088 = 4.23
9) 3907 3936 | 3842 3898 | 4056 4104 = 3.28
